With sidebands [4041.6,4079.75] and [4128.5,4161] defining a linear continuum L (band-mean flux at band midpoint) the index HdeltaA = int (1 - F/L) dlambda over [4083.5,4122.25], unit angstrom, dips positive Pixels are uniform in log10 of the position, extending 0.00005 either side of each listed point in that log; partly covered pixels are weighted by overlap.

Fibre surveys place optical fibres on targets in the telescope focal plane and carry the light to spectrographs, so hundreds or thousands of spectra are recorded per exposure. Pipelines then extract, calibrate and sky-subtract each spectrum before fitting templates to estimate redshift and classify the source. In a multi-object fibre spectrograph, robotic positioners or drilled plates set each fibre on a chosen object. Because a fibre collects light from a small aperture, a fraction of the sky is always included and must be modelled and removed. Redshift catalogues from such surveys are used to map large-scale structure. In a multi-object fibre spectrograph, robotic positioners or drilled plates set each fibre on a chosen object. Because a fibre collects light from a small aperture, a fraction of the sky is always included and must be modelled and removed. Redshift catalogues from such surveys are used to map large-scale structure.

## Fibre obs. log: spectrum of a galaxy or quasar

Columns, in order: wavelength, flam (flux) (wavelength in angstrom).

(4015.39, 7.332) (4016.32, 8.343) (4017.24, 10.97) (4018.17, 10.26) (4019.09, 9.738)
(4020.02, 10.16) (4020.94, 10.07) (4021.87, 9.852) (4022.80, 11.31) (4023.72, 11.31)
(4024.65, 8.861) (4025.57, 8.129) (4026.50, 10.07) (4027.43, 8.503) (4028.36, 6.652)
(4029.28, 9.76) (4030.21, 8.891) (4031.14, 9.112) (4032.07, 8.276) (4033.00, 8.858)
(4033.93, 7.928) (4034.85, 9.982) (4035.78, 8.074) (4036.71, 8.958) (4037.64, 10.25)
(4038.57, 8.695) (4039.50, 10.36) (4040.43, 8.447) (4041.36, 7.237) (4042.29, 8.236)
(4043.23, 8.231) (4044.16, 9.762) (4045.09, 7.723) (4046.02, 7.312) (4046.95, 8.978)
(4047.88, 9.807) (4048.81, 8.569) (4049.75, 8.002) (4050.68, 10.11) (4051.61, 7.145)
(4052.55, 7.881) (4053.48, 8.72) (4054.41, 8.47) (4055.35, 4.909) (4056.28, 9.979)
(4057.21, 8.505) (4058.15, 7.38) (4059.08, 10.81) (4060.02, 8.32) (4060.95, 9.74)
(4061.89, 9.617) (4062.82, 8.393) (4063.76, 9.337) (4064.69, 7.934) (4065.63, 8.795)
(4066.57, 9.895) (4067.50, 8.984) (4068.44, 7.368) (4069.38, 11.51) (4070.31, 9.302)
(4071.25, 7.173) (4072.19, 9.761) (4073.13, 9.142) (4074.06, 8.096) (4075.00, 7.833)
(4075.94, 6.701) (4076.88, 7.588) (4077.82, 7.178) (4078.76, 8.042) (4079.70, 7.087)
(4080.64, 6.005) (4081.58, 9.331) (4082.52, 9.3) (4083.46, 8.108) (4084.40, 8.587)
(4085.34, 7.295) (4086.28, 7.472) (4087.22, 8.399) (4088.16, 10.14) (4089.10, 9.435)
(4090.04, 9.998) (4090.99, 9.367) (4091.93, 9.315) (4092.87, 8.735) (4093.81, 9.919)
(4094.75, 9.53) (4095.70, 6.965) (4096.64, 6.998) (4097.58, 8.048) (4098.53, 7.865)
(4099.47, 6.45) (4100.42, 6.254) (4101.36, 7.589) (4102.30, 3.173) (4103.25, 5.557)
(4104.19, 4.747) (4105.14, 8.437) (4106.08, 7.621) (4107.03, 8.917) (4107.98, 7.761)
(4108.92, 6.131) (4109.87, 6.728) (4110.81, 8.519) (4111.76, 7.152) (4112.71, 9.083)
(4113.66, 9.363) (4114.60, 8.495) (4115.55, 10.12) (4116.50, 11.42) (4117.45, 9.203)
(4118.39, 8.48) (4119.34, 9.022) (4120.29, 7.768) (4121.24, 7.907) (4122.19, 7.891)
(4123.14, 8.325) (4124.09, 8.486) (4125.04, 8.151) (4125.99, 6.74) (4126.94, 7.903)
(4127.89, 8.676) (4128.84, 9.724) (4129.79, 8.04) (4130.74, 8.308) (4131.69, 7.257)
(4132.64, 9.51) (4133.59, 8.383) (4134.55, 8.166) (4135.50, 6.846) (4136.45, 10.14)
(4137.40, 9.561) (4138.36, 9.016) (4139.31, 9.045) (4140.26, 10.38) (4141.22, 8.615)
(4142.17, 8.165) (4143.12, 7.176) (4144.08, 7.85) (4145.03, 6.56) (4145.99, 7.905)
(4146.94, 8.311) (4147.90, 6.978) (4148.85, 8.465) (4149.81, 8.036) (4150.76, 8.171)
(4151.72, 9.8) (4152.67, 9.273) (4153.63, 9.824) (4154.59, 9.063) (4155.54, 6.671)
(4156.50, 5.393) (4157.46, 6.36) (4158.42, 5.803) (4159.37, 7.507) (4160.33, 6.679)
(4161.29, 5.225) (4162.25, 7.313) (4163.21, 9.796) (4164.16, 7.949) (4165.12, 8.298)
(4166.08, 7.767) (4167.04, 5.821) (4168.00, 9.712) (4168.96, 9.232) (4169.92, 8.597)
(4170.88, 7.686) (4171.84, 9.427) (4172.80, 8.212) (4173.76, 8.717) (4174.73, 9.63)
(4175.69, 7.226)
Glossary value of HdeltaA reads 1.00 angstrom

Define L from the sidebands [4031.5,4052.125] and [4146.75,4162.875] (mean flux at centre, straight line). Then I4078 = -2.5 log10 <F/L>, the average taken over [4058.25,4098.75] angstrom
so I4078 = -0.033 mag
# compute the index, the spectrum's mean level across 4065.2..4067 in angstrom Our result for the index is 9.33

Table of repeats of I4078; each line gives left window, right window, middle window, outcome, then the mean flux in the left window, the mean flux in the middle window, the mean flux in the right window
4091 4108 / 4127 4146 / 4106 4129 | -0.06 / 7.48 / 8.38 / 8.47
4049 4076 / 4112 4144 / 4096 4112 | 0.24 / 8.64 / 6.94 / 8.63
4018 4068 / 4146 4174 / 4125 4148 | -0.03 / 8.9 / 8.32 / 7.93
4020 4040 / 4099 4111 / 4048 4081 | -0.04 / 9.26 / 8.43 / 6.72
